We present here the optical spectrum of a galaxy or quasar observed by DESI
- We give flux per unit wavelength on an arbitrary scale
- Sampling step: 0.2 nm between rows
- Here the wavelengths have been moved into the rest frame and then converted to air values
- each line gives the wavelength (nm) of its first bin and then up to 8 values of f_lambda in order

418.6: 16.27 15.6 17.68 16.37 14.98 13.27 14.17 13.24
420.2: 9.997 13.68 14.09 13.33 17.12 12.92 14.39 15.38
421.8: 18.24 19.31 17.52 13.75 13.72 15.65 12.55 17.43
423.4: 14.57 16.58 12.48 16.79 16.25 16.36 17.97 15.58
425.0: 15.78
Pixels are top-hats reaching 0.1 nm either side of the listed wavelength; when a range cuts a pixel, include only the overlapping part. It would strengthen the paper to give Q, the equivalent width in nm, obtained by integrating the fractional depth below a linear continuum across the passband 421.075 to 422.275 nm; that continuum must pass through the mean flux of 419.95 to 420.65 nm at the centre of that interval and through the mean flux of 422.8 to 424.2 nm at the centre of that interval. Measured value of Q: -0.22 nm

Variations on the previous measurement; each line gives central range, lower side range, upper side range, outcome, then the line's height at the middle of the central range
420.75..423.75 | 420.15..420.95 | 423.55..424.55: -0.22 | 14.5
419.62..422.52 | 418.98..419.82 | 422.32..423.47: 0.03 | 14.9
